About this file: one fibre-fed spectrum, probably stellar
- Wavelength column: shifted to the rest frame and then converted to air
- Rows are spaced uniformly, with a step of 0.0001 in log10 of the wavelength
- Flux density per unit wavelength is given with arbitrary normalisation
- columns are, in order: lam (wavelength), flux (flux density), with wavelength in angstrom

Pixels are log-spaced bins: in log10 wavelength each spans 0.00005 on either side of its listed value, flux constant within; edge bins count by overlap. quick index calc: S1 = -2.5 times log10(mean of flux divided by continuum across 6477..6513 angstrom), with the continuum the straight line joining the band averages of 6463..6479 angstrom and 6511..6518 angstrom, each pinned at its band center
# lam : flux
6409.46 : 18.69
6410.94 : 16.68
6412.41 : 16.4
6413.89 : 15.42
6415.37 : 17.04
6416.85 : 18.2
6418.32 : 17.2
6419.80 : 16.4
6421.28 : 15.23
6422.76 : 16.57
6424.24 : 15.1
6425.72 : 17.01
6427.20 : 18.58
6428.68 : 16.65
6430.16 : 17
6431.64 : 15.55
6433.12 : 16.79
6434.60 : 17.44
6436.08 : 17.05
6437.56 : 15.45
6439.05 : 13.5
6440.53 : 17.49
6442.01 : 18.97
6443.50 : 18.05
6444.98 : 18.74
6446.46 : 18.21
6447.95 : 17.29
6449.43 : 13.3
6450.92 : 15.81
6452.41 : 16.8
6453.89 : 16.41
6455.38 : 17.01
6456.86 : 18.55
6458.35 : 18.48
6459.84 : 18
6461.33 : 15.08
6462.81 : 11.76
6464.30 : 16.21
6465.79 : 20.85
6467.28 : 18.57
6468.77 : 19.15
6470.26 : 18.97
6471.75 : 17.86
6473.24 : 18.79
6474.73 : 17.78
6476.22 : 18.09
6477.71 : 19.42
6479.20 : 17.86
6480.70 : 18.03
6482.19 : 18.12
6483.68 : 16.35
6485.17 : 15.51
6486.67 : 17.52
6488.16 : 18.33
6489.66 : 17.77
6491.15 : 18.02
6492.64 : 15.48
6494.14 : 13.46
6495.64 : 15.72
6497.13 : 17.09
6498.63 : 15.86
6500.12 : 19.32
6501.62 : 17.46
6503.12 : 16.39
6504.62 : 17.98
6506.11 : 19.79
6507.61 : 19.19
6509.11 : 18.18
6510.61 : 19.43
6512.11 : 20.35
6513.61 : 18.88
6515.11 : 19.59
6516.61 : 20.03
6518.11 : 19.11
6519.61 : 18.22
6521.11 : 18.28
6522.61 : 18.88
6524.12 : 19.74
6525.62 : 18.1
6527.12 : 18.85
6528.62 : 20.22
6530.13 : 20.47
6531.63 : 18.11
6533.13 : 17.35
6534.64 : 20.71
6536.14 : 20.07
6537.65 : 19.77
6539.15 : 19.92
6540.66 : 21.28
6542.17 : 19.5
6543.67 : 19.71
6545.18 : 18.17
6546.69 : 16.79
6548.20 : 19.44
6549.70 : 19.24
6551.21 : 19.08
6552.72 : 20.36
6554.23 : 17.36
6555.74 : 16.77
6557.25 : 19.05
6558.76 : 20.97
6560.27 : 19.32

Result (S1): 0.09 mag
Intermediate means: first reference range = 18.3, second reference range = 19.6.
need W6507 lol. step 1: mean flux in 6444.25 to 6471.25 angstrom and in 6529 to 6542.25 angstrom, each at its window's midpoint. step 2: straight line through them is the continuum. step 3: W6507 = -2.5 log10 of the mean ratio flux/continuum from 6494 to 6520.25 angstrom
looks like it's 0.03 mag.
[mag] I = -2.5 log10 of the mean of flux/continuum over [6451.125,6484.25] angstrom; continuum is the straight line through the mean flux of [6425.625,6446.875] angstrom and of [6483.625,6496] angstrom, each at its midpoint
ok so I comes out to -0.06 mag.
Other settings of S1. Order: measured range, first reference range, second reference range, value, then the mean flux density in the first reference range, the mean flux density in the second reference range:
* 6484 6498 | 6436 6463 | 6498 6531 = 0.10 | 16.7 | 18.8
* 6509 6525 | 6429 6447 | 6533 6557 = -0.03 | 17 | 19.1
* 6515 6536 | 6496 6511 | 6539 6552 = -0.03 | 18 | 19.2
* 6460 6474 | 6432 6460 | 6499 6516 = 0.01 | 17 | 18.7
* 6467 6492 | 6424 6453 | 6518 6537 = -0.01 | 16.8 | 19.1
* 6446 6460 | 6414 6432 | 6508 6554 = 0.03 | 16.7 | 19.2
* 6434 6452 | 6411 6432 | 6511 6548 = 0.02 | 16.6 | 19.3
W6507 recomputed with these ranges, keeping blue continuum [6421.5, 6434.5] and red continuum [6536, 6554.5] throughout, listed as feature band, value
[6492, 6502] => 0.12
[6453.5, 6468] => 0.02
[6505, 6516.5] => -0.05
